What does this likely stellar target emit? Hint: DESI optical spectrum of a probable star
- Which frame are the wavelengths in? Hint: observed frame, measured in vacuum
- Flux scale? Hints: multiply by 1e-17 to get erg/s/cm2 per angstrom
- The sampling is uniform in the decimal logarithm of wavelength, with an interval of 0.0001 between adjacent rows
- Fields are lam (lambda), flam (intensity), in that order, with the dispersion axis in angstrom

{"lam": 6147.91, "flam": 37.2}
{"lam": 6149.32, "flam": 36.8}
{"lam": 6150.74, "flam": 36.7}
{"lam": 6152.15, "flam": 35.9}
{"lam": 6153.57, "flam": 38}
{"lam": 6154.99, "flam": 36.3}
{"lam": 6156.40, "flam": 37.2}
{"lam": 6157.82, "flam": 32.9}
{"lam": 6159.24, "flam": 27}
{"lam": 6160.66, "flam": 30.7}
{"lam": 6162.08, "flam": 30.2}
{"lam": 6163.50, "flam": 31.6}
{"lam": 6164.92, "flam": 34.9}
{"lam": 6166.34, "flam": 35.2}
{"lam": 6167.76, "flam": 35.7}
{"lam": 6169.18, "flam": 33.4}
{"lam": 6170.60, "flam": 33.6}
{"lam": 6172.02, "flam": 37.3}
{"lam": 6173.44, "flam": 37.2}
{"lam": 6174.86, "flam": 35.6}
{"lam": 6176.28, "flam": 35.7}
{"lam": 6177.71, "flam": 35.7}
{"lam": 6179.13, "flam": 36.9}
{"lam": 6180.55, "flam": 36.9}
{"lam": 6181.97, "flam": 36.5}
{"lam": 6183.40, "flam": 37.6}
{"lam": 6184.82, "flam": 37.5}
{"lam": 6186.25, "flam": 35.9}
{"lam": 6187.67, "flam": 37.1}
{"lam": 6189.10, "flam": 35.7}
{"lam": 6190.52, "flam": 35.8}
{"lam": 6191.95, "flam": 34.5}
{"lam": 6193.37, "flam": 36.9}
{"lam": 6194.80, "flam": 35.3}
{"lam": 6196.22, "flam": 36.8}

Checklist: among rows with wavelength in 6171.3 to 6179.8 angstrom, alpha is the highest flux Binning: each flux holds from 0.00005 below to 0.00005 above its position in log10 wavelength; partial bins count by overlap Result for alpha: 37.3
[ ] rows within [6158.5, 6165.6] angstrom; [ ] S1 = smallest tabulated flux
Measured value 27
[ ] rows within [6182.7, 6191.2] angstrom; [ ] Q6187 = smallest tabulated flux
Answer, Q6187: 35.7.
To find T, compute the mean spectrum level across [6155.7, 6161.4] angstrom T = 31.9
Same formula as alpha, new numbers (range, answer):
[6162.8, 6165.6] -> 34.9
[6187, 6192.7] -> 37.1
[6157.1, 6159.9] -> 32.9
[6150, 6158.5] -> 38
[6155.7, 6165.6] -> 37.2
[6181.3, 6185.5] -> 37.6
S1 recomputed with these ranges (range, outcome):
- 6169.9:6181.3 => 33.6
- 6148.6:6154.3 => 35.9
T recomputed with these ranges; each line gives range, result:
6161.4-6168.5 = 33.5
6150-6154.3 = 36.8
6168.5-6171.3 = 33.5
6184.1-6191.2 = 36.4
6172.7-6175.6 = 36.5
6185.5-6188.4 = 36.4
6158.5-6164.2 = 29.9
